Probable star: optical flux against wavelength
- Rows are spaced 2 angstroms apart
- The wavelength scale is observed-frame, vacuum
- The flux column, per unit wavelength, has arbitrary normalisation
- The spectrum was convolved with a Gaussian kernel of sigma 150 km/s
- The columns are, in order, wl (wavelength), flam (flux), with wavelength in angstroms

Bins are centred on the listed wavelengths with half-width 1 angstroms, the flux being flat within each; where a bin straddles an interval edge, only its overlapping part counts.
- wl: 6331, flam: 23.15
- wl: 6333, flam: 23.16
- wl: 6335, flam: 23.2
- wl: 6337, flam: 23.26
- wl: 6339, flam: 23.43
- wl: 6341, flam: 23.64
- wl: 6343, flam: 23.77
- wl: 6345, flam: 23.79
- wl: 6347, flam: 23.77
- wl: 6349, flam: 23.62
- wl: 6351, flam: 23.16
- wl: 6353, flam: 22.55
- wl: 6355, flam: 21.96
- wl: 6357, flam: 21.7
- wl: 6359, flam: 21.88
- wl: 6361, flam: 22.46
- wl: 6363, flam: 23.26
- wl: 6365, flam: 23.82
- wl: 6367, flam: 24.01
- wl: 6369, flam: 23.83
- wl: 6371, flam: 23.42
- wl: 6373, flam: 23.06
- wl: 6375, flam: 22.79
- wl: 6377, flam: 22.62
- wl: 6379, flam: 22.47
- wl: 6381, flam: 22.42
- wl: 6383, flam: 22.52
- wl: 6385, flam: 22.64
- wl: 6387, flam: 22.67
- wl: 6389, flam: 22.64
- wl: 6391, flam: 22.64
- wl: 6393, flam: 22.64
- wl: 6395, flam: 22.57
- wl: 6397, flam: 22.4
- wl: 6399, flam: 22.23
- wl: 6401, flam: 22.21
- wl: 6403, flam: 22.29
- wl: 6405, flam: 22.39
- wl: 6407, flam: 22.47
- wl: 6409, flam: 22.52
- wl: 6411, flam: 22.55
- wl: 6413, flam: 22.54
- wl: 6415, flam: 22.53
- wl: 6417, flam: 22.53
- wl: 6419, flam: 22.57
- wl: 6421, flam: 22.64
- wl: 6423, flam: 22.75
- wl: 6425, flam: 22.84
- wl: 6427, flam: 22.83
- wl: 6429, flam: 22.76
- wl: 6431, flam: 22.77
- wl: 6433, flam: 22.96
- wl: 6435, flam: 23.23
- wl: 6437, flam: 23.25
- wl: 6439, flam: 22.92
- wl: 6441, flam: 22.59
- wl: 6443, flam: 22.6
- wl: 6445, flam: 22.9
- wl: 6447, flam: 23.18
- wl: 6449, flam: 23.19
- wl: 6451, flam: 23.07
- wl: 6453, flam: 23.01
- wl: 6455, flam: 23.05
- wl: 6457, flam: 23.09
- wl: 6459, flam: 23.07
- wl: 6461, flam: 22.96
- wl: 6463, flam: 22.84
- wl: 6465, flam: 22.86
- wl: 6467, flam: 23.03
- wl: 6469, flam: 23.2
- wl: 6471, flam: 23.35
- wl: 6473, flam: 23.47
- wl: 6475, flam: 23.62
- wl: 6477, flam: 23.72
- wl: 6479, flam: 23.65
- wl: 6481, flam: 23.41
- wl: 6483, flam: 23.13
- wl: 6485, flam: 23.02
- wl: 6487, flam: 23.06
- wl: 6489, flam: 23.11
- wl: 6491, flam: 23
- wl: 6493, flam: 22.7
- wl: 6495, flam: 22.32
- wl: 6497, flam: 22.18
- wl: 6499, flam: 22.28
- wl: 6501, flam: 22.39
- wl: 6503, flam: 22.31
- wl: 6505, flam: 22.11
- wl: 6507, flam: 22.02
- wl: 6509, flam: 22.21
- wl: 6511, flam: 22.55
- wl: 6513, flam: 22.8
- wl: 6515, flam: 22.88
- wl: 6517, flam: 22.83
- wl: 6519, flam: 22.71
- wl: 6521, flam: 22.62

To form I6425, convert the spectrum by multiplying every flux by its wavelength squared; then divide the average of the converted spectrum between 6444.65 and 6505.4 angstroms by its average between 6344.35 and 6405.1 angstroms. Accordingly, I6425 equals 1.0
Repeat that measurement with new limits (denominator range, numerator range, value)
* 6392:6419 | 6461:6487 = 1.06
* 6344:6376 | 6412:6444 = 1.01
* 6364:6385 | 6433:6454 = 1.02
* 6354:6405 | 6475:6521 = 1.04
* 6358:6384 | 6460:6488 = 1.04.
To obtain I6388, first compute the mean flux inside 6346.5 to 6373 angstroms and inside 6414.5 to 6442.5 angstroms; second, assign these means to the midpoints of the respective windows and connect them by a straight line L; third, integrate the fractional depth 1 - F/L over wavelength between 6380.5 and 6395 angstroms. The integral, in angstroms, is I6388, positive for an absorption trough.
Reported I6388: 0.2 angstroms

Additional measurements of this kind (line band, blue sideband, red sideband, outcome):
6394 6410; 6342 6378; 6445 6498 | 0.48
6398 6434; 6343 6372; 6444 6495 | 0.85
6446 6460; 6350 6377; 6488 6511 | -0.31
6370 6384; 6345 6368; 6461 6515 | 0.12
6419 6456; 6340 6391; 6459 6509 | 0.03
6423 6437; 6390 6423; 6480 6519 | -0.24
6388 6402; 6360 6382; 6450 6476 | 0.38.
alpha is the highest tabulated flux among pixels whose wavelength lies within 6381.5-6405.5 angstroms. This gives 22.67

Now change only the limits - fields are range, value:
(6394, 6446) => 23.25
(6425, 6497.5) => 23.72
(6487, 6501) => 23.11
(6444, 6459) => 23.19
